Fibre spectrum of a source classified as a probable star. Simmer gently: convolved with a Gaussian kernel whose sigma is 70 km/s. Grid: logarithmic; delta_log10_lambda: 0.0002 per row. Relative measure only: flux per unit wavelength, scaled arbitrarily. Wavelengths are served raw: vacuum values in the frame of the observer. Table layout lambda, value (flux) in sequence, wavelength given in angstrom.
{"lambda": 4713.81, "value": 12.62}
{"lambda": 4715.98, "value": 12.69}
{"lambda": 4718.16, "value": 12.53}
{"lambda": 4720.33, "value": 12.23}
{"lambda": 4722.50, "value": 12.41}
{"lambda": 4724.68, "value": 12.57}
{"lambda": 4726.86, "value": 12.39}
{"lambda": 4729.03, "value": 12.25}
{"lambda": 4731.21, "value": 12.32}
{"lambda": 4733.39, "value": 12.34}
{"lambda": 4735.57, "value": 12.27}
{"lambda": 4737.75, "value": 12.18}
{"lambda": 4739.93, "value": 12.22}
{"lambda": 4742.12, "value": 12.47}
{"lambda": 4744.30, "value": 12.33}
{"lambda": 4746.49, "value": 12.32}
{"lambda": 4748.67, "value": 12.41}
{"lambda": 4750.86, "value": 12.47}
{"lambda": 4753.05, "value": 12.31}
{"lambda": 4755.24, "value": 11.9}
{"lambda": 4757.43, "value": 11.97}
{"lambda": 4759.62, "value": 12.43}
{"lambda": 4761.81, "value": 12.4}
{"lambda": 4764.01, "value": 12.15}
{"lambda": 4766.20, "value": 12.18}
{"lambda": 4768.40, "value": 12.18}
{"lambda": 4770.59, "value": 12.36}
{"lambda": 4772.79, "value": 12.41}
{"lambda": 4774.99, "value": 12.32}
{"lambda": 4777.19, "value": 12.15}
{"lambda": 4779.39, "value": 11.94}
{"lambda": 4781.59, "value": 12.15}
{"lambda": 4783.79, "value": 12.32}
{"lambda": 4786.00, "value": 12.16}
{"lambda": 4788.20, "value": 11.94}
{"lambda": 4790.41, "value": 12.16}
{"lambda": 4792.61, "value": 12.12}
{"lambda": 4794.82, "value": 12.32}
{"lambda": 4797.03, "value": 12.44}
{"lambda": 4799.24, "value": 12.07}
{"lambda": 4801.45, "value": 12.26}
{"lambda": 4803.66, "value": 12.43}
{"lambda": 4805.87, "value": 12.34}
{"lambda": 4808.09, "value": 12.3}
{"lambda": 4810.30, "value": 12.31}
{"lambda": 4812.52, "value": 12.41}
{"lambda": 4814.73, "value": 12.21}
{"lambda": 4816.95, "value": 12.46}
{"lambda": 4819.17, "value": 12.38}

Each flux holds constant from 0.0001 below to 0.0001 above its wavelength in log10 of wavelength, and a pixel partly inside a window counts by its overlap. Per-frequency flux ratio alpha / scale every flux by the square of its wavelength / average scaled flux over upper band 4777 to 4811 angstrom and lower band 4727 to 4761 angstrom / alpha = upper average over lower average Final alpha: 1.02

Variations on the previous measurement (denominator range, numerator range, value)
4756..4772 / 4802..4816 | 1.03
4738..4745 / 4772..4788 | 1.01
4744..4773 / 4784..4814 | 1.02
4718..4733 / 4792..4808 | 1.02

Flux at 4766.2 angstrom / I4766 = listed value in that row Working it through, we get 12.18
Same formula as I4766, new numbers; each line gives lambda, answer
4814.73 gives 12.21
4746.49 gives 12.32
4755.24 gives 11.9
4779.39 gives 11.94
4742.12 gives 12.47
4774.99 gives 12.32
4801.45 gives 12.26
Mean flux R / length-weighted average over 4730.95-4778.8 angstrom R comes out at 12.3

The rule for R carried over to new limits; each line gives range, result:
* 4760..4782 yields 12.2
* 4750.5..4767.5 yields 12.2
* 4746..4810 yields 12.2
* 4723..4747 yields 12.3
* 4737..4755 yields 12.3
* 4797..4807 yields 12.3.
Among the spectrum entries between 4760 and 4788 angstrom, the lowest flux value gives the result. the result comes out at 11.94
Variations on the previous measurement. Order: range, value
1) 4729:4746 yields 12.18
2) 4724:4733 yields 12.25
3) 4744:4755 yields 12.31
